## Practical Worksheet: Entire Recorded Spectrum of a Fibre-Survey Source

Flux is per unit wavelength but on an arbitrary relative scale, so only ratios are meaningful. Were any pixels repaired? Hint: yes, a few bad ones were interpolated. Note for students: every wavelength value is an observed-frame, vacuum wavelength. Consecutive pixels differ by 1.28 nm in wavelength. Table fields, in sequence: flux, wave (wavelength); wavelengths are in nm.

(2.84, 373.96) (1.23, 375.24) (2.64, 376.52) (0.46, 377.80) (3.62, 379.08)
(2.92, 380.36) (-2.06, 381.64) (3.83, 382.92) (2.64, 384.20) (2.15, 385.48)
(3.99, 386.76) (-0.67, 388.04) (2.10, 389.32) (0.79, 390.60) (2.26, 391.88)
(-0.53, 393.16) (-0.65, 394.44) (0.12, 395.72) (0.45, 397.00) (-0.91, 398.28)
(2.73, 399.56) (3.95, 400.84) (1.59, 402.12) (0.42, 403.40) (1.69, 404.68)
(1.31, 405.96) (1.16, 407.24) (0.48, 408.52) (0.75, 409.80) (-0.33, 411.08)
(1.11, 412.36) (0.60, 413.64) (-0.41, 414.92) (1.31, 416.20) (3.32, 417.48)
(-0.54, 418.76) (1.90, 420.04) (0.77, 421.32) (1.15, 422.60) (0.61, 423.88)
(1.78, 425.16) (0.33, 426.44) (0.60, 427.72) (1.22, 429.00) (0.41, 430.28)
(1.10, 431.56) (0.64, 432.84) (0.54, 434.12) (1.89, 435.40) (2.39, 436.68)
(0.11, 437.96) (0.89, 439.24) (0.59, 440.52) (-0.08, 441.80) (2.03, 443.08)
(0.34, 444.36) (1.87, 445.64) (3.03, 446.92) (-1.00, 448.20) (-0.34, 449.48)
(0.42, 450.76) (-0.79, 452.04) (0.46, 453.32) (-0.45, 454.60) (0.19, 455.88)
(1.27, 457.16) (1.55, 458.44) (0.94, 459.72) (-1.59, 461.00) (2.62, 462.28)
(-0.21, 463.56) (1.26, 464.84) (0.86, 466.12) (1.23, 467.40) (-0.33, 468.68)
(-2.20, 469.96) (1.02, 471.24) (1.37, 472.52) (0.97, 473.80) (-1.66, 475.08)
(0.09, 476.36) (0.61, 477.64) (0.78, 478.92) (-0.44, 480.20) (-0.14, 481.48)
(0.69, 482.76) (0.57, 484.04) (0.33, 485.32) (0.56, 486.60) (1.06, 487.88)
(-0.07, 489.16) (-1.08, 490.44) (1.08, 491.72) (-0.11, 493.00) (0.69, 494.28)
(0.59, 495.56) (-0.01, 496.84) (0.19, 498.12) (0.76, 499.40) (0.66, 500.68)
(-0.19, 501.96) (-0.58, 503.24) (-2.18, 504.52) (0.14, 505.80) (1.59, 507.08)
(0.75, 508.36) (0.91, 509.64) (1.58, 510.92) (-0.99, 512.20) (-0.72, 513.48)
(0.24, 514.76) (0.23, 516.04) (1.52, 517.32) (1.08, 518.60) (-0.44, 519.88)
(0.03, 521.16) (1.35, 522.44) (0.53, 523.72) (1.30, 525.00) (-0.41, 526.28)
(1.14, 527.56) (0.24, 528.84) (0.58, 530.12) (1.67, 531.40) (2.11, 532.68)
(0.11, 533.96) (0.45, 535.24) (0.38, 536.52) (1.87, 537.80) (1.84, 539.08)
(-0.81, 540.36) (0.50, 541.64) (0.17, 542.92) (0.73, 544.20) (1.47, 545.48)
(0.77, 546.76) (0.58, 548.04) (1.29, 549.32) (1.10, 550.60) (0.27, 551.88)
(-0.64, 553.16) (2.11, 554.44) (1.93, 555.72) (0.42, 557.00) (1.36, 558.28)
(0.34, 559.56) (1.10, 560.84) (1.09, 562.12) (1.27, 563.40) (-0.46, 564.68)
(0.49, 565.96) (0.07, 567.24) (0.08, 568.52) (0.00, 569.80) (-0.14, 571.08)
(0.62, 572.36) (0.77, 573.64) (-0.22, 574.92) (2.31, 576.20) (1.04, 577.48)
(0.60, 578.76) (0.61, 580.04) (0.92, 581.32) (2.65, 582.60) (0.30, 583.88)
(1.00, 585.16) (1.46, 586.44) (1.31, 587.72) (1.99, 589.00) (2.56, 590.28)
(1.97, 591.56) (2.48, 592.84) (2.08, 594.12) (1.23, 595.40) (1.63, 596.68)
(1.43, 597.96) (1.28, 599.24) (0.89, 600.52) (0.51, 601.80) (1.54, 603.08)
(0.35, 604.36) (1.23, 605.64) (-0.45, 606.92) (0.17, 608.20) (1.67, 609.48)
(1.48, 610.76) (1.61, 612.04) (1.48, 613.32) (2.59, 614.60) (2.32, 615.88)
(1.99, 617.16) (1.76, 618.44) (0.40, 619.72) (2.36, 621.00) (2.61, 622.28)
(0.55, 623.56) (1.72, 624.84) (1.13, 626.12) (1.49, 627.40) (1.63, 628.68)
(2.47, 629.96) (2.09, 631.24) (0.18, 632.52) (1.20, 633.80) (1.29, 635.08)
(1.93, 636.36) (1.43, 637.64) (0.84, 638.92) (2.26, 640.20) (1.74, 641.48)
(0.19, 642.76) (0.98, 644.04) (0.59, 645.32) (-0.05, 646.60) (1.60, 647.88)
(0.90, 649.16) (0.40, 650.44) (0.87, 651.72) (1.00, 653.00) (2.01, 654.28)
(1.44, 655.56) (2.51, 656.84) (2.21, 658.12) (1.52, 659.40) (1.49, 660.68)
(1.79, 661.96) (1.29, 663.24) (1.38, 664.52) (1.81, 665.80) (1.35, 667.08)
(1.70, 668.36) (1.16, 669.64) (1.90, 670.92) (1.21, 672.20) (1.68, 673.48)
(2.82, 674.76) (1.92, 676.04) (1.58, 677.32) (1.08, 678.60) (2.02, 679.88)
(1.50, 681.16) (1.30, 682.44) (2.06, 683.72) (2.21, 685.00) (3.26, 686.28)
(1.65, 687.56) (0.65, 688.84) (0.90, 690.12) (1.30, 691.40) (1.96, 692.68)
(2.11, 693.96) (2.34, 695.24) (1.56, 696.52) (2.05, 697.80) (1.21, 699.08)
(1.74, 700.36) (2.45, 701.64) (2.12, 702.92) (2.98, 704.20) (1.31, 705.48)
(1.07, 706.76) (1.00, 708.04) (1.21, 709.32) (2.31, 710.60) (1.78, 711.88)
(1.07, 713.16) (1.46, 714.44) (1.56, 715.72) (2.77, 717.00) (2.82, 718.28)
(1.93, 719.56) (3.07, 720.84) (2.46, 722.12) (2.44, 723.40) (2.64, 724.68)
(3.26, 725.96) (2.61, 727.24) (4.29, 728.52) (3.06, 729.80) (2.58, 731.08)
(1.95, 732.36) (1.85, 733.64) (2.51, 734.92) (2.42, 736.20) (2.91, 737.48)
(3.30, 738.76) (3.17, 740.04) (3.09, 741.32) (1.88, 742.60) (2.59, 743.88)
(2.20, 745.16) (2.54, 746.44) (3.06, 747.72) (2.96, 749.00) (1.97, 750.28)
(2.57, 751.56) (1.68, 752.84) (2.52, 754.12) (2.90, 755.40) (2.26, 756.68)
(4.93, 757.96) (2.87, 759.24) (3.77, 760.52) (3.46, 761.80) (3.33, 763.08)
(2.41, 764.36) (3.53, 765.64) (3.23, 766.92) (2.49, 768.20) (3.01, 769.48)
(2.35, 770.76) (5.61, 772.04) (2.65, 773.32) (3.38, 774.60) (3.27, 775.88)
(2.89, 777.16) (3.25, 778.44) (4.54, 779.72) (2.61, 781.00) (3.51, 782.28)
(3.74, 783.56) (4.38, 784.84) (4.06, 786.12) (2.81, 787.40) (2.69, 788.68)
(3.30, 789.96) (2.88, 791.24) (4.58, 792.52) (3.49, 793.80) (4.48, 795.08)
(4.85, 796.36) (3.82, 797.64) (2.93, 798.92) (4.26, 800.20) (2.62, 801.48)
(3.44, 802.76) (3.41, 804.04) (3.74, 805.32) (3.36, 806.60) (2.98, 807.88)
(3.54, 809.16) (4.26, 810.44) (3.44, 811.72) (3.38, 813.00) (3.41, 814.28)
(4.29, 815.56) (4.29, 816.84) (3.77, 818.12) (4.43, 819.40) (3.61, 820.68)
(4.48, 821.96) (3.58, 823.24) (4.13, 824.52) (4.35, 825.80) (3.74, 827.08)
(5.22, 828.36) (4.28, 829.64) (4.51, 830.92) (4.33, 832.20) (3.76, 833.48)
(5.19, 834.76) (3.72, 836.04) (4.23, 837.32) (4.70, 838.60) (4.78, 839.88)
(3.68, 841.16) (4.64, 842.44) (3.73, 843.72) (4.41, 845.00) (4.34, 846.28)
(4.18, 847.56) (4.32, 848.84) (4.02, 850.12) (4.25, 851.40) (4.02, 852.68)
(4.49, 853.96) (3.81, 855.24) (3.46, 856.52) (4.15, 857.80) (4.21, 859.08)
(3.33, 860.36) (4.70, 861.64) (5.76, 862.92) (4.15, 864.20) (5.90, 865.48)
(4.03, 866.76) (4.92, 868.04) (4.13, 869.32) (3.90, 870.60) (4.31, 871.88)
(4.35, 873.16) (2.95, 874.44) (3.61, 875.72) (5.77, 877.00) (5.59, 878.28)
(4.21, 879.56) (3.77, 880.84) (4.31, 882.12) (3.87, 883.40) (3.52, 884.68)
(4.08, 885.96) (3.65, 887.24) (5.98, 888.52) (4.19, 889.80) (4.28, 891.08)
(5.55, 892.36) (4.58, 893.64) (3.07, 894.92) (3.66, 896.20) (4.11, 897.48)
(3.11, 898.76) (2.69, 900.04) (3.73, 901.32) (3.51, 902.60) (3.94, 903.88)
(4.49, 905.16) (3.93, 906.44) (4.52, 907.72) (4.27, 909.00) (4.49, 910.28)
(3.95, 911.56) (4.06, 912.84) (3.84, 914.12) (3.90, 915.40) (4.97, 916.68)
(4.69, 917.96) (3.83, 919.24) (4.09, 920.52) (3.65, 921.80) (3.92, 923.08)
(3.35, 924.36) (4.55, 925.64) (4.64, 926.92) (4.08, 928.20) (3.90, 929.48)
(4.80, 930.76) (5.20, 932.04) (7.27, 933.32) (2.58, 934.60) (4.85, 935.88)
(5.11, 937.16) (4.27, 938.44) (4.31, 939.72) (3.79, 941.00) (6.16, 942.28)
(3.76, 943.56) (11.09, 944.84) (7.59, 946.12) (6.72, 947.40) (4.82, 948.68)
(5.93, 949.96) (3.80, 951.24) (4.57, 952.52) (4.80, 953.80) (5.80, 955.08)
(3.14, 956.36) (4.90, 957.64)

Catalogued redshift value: 0.80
